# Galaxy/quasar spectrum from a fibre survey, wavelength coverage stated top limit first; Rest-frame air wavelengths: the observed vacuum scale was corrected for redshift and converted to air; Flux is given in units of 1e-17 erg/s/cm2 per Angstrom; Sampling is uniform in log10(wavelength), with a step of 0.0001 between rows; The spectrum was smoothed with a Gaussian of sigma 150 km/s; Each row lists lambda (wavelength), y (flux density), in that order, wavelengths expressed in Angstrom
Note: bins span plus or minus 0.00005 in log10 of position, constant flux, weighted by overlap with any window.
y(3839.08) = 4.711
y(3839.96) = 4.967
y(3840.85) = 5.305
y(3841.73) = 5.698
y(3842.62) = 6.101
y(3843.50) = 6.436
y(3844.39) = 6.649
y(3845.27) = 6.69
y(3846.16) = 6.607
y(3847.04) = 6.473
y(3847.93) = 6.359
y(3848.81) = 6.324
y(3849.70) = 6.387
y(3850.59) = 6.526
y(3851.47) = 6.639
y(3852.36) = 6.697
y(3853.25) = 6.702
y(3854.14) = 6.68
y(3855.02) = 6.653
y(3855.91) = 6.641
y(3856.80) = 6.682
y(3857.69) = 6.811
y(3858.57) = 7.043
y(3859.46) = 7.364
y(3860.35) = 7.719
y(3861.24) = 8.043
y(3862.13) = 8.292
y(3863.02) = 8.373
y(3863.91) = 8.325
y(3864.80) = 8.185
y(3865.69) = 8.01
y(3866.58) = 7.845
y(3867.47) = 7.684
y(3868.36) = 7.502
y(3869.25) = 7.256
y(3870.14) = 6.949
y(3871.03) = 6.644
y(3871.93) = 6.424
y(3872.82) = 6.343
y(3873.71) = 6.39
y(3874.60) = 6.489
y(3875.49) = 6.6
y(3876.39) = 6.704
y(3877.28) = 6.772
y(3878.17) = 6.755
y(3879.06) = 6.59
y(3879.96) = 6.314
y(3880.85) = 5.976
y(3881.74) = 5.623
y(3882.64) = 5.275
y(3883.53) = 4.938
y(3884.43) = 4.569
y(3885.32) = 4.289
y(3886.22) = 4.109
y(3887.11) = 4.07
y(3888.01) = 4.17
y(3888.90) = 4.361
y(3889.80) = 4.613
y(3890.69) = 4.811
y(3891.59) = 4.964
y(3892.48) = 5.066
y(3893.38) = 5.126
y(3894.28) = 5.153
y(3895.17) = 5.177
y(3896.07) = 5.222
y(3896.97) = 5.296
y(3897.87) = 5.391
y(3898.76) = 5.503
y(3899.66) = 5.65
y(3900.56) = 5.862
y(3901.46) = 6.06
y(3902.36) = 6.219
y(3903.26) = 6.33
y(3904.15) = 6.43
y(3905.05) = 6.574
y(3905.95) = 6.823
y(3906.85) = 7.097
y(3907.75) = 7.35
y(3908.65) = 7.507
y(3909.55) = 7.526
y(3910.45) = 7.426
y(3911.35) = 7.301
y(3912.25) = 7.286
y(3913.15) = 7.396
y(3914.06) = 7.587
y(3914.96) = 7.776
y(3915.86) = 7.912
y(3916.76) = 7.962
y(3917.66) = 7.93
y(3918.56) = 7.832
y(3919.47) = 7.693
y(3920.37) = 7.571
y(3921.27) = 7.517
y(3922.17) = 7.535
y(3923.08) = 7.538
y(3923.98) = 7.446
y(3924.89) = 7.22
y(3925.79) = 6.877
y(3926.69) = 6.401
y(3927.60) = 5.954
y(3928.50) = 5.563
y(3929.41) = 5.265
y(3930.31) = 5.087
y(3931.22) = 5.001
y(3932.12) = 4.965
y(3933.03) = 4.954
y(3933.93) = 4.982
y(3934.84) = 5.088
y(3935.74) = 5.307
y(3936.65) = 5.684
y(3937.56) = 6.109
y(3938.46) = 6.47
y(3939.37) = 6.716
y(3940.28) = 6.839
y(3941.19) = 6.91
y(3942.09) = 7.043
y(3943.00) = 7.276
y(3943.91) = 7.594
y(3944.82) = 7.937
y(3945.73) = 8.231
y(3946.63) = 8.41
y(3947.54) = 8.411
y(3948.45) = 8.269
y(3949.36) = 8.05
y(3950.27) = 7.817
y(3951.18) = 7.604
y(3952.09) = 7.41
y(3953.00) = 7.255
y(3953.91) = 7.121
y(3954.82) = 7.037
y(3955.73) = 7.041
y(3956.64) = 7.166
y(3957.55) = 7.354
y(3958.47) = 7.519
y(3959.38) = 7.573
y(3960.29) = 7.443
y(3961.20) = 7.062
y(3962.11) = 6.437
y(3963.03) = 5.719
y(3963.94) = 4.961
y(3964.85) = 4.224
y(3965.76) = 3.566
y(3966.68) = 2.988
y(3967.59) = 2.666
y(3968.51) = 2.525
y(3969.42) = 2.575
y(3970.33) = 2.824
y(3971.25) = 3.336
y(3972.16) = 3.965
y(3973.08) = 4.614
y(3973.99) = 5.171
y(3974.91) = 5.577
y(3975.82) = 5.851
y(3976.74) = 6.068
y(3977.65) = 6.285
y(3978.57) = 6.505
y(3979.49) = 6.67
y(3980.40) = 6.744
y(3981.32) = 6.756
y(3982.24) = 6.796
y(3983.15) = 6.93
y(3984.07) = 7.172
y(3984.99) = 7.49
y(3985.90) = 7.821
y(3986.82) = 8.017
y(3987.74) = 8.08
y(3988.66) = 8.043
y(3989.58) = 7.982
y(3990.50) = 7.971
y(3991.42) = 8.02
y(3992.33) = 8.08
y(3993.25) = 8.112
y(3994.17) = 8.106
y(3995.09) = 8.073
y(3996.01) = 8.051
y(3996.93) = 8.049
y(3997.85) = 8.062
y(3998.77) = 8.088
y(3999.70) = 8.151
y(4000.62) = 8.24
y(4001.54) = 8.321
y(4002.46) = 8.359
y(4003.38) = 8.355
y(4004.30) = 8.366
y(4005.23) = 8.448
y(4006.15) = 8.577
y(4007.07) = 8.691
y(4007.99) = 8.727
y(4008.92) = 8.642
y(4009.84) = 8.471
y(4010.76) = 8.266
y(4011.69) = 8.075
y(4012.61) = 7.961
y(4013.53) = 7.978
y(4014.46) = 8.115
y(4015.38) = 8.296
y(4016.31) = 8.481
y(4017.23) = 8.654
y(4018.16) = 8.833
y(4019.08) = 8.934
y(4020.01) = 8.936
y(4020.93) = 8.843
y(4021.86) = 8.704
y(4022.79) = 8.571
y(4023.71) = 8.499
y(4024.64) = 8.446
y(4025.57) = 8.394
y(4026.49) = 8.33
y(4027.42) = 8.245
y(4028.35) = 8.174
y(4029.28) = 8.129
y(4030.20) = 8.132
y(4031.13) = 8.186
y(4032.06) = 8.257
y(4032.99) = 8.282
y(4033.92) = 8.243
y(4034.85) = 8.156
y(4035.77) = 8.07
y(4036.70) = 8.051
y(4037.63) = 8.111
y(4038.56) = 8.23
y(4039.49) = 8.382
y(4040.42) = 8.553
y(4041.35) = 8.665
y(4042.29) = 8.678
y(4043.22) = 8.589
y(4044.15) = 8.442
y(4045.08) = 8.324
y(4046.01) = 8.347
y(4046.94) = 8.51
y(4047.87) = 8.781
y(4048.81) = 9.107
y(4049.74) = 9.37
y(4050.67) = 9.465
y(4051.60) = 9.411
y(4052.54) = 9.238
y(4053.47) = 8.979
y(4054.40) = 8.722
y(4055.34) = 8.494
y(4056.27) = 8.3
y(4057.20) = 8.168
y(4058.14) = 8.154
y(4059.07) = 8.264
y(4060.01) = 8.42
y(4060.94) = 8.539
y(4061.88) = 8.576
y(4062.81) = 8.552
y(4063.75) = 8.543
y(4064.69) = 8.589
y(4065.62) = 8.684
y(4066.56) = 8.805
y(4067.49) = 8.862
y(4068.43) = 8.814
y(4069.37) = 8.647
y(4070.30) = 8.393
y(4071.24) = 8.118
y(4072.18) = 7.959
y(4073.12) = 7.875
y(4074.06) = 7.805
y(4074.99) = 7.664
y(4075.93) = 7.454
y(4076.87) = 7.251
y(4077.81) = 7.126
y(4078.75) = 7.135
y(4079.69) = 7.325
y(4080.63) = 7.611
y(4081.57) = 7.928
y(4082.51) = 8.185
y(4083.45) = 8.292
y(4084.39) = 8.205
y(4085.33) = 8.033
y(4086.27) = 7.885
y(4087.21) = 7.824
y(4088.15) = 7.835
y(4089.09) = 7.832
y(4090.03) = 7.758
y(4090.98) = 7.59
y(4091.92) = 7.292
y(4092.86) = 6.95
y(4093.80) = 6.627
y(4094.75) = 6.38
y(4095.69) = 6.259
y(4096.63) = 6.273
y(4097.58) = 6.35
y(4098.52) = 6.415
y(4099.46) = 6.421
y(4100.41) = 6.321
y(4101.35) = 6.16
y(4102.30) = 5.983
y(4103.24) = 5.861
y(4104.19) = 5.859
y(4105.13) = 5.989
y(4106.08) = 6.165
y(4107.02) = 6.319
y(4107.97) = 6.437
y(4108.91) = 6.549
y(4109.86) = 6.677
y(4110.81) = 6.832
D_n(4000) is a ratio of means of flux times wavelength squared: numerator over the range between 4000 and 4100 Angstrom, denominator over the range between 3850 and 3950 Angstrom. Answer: 1.34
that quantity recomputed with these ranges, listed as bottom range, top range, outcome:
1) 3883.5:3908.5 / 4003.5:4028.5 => 1.65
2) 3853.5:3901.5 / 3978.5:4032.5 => 1.40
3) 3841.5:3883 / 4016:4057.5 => 1.36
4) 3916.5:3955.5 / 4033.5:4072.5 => 1.32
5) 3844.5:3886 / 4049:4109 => 1.27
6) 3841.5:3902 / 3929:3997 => 1.08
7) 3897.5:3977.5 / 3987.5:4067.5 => 1.38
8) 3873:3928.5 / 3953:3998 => 1.05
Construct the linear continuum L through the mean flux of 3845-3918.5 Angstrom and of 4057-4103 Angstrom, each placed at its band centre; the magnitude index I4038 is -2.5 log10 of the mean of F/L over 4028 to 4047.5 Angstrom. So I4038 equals -0.13 mag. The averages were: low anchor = 6.48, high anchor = 7.66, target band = 8.32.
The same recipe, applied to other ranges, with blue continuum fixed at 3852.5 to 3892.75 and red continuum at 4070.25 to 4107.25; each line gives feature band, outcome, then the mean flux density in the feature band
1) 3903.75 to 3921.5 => -0.14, 7.43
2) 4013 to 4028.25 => -0.22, 8.5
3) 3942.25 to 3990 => 0.05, 6.42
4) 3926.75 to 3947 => 0.07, 6.24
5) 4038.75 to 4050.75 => -0.23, 8.67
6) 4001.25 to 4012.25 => -0.22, 8.44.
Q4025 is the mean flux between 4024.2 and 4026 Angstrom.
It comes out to 8.41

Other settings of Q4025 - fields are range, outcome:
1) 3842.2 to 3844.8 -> 6.39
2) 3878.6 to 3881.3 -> 6.3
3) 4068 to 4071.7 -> 8.49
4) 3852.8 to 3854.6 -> 6.7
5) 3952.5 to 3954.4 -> 7.19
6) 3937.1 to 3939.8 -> 6.43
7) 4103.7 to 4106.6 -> 6.01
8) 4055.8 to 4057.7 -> 8.24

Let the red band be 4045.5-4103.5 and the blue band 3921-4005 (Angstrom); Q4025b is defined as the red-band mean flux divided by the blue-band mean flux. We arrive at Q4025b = 1.18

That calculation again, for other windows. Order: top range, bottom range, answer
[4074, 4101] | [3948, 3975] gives 1.27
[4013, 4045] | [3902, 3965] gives 1.21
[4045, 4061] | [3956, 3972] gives 1.72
